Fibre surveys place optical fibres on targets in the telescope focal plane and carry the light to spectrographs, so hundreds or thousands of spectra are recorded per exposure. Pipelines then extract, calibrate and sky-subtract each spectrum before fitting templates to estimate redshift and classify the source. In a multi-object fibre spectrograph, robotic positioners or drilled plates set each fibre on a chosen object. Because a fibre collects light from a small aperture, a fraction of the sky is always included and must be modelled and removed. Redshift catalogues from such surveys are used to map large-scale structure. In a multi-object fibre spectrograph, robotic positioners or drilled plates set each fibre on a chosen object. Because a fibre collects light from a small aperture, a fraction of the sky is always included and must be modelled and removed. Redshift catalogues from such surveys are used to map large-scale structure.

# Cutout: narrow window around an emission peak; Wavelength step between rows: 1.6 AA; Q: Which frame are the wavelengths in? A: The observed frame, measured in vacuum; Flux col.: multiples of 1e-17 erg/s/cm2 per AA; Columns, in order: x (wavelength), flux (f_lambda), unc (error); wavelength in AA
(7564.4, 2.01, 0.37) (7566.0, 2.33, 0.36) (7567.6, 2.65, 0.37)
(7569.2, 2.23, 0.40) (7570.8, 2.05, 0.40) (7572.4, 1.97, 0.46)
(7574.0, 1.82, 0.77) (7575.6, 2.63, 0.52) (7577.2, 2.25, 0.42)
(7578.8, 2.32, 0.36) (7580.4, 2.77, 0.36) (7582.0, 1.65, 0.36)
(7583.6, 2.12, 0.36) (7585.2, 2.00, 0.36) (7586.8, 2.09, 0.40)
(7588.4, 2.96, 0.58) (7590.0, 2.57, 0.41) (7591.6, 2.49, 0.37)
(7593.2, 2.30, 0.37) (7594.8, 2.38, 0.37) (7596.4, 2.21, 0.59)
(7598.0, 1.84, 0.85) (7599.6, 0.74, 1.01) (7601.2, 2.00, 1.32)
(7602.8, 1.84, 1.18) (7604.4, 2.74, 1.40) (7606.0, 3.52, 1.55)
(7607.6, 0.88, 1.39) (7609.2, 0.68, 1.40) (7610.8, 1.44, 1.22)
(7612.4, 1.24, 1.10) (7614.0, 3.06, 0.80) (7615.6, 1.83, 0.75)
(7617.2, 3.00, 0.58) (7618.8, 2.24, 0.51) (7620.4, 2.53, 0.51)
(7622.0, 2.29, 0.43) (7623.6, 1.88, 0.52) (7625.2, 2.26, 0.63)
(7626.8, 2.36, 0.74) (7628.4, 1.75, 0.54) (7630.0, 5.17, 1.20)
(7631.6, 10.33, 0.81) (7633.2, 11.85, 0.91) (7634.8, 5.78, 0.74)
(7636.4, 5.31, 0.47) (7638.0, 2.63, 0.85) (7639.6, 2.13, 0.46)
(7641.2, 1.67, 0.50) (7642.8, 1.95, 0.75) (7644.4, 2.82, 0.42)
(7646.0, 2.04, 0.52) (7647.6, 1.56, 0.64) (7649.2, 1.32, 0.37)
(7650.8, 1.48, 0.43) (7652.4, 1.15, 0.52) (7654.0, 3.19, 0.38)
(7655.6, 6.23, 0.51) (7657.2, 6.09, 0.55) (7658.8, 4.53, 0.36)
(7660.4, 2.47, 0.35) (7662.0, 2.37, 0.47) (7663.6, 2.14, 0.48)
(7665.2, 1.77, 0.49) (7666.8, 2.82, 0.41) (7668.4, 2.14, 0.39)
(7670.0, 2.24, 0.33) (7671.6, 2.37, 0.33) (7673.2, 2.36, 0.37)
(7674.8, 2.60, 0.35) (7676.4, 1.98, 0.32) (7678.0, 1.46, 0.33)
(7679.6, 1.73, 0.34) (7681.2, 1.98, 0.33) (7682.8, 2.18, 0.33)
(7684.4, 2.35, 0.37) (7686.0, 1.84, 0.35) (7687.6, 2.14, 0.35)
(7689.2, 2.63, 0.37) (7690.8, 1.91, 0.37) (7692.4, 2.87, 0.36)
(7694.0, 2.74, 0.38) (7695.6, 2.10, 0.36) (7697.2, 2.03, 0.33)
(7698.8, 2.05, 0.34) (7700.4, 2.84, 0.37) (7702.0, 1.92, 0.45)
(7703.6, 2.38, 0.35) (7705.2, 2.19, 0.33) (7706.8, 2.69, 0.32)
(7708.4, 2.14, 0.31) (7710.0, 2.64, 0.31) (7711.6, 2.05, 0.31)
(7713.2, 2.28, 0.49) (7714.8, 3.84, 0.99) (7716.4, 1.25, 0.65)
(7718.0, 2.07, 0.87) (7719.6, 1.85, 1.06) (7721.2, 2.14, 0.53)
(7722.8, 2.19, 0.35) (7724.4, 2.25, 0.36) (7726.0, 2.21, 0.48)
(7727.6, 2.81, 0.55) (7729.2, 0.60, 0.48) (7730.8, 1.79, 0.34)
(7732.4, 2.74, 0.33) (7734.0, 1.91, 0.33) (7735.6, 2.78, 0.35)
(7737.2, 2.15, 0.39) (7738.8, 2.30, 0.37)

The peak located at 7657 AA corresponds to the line [N II] 6583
